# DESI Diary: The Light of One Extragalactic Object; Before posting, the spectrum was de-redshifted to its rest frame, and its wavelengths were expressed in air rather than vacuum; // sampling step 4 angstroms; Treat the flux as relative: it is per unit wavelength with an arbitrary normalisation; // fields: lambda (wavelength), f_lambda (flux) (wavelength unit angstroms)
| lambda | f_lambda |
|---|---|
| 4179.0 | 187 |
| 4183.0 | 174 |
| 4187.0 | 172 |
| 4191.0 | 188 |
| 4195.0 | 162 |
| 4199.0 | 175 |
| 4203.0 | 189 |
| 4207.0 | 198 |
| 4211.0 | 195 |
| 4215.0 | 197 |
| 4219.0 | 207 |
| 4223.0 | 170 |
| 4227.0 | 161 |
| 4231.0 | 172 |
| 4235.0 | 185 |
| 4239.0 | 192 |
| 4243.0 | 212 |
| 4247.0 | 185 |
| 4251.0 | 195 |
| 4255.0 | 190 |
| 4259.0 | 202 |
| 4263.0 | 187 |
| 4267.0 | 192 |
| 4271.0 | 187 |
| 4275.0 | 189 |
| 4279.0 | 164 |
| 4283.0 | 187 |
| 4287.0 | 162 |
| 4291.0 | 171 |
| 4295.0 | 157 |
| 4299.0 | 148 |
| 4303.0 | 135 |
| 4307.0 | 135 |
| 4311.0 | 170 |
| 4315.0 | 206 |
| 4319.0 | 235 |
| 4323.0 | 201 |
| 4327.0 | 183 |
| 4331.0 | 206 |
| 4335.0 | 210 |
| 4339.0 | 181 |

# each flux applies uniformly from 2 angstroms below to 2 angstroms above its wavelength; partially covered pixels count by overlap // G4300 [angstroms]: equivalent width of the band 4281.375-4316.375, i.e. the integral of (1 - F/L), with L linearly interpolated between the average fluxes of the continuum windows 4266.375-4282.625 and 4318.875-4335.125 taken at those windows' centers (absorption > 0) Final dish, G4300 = 5.4 angstroms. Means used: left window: 183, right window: 203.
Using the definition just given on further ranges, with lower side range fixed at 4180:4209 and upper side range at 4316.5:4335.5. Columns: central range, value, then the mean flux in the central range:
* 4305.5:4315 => 1.8 angstroms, 165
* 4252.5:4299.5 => 4.1 angstroms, 179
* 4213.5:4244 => 0.2 angstroms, 186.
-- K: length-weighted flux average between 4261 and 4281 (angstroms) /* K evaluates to 184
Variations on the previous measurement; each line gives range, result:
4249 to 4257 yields 192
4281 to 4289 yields 174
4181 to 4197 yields 174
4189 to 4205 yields 178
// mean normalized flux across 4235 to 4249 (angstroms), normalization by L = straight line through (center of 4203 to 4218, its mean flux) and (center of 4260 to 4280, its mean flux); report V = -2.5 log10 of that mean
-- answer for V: -0.02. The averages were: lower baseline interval 196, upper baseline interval 186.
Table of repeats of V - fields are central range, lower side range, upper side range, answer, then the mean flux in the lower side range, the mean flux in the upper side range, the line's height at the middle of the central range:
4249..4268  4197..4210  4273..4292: -0.08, 188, 175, 179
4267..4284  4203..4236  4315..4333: 0.08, 186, 206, 197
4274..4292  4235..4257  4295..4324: 0.05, 194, 174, 182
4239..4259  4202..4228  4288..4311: -0.13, 189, 152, 174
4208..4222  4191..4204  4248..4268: -0.09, 176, 193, 181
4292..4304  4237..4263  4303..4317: 0.15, 195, 165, 171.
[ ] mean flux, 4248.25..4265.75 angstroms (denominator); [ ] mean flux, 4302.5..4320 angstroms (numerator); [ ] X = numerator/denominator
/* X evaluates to 0.91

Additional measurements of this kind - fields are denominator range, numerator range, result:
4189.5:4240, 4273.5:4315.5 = 0.89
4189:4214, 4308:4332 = 1.07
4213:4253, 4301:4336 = 0.99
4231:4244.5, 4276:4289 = 0.90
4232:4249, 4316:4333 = 1.07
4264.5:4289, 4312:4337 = 1.14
